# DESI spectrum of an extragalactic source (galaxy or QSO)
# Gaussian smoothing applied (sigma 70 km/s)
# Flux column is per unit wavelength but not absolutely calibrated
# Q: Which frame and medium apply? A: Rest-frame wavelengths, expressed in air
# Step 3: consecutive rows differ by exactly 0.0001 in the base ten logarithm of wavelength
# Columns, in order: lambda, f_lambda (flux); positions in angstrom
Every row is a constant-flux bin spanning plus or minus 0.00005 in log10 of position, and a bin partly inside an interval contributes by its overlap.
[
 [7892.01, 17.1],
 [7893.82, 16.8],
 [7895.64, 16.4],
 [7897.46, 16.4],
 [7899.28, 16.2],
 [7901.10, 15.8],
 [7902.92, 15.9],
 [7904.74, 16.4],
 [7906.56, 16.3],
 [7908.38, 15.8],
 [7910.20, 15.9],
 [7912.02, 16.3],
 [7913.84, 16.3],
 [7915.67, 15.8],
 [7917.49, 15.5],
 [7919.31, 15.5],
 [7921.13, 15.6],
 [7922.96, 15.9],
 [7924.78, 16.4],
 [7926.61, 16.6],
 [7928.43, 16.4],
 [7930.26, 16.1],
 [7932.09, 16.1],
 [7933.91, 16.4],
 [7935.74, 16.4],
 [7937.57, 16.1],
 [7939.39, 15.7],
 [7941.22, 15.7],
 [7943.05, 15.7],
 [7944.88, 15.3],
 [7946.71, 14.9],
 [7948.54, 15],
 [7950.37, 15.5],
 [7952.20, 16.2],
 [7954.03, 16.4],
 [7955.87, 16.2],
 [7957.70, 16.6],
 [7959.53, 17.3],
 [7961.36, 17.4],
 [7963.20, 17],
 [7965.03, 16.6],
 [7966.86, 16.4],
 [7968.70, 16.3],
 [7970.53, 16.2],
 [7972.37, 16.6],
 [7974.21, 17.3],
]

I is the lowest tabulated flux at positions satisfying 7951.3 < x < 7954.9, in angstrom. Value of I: 16.2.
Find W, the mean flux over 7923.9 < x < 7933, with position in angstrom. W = 16.3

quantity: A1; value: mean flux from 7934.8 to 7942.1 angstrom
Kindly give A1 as 16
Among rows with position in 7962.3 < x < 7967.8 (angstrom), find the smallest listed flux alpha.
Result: 16.4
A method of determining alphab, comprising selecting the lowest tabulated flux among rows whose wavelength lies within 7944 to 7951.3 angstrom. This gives 14.9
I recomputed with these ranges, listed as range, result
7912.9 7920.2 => 15.5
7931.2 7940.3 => 15.7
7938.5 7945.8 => 15.3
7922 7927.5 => 15.9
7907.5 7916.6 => 15.8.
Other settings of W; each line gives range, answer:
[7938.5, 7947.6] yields 15.5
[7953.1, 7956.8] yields 16.3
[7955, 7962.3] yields 16.9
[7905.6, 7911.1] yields 16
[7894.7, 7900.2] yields 16.3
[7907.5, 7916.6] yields 16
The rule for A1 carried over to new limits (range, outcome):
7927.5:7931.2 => 16.2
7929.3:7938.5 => 16.2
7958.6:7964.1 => 17.2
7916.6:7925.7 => 15.8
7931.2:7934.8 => 16.3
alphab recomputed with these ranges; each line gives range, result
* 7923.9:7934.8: 16.1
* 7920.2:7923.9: 15.6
